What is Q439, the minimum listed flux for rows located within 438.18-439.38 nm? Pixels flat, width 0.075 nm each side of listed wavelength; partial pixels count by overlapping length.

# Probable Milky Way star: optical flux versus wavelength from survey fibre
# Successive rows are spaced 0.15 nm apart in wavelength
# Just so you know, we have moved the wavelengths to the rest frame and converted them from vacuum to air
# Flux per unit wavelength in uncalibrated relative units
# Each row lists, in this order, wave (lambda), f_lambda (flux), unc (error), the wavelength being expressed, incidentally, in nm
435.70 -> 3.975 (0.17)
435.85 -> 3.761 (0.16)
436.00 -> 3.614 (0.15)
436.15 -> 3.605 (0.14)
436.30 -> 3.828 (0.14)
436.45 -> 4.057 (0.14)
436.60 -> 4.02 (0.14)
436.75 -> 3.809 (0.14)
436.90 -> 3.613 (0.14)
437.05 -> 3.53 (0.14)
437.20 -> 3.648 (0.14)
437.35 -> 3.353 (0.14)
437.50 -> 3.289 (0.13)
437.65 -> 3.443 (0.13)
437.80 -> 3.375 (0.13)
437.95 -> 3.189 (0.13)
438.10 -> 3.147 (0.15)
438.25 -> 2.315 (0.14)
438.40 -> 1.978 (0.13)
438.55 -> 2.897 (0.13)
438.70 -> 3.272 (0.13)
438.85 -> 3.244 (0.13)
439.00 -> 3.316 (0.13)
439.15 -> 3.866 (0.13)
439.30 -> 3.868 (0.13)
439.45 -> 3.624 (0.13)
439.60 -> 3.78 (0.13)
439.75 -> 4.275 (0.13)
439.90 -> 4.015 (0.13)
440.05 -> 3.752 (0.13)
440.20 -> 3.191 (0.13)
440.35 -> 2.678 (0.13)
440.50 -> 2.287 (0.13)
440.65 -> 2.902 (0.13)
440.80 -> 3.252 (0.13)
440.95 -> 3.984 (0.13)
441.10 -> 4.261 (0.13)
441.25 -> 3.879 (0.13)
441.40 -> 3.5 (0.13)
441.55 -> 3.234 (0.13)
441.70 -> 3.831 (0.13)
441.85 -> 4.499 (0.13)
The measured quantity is 1.978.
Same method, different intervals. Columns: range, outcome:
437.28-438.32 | 2.315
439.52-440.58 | 2.287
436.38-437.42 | 3.353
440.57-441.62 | 2.902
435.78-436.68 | 3.605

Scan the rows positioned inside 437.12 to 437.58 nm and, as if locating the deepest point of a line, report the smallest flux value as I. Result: 3.289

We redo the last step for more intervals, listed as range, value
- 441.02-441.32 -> 3.879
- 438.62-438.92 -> 3.244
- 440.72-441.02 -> 3.252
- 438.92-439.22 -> 3.316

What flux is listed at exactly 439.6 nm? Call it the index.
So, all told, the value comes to 3.78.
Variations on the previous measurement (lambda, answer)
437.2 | 3.648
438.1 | 3.147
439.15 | 3.866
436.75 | 3.809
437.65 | 3.443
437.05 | 3.53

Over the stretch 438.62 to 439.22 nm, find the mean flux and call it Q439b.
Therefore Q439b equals 3.42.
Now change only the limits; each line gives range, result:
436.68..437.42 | 3.59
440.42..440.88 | 2.82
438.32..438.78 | 2.72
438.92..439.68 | 3.69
